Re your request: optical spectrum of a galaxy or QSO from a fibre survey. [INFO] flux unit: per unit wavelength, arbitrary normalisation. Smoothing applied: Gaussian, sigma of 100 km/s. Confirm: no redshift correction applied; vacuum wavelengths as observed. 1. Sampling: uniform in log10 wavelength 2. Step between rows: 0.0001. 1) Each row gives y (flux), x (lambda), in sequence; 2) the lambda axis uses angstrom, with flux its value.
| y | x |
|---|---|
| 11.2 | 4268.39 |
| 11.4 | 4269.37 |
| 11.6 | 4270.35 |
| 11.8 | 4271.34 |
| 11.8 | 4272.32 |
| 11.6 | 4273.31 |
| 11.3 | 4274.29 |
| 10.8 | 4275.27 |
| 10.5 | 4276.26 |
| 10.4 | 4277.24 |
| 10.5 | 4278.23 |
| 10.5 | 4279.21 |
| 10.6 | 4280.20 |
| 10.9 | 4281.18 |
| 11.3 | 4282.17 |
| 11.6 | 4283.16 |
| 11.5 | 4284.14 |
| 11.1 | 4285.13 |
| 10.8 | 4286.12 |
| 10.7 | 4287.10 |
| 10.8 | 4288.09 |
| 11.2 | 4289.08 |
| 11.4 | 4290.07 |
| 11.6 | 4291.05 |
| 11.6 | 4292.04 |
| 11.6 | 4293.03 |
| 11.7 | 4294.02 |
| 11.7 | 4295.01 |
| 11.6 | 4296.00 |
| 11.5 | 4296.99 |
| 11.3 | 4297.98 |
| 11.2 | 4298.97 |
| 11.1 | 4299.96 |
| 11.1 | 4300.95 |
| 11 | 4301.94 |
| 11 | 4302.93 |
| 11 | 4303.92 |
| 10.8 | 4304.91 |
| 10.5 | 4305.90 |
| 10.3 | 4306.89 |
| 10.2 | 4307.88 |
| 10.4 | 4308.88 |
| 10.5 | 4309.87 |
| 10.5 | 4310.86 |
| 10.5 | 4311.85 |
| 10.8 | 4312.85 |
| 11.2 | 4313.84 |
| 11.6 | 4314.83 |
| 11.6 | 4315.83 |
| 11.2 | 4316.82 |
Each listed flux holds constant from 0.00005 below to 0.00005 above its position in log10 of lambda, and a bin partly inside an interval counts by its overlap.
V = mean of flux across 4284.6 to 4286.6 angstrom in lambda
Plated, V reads 10.9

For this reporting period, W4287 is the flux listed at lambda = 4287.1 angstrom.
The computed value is 10.7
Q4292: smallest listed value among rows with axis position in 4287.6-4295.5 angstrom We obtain 10.8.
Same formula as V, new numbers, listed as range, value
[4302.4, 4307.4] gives 10.7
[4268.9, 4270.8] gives 11.5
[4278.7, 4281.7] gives 10.7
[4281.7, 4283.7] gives 11.5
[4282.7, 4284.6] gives 11.6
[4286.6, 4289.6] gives 10.9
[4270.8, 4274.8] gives 11.6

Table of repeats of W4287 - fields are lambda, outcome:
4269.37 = 11.4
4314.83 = 11.6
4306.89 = 10.3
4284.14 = 11.5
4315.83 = 11.6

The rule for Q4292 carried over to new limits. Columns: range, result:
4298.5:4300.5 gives 11.1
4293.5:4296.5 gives 11.6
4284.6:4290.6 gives 10.7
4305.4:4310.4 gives 10.2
